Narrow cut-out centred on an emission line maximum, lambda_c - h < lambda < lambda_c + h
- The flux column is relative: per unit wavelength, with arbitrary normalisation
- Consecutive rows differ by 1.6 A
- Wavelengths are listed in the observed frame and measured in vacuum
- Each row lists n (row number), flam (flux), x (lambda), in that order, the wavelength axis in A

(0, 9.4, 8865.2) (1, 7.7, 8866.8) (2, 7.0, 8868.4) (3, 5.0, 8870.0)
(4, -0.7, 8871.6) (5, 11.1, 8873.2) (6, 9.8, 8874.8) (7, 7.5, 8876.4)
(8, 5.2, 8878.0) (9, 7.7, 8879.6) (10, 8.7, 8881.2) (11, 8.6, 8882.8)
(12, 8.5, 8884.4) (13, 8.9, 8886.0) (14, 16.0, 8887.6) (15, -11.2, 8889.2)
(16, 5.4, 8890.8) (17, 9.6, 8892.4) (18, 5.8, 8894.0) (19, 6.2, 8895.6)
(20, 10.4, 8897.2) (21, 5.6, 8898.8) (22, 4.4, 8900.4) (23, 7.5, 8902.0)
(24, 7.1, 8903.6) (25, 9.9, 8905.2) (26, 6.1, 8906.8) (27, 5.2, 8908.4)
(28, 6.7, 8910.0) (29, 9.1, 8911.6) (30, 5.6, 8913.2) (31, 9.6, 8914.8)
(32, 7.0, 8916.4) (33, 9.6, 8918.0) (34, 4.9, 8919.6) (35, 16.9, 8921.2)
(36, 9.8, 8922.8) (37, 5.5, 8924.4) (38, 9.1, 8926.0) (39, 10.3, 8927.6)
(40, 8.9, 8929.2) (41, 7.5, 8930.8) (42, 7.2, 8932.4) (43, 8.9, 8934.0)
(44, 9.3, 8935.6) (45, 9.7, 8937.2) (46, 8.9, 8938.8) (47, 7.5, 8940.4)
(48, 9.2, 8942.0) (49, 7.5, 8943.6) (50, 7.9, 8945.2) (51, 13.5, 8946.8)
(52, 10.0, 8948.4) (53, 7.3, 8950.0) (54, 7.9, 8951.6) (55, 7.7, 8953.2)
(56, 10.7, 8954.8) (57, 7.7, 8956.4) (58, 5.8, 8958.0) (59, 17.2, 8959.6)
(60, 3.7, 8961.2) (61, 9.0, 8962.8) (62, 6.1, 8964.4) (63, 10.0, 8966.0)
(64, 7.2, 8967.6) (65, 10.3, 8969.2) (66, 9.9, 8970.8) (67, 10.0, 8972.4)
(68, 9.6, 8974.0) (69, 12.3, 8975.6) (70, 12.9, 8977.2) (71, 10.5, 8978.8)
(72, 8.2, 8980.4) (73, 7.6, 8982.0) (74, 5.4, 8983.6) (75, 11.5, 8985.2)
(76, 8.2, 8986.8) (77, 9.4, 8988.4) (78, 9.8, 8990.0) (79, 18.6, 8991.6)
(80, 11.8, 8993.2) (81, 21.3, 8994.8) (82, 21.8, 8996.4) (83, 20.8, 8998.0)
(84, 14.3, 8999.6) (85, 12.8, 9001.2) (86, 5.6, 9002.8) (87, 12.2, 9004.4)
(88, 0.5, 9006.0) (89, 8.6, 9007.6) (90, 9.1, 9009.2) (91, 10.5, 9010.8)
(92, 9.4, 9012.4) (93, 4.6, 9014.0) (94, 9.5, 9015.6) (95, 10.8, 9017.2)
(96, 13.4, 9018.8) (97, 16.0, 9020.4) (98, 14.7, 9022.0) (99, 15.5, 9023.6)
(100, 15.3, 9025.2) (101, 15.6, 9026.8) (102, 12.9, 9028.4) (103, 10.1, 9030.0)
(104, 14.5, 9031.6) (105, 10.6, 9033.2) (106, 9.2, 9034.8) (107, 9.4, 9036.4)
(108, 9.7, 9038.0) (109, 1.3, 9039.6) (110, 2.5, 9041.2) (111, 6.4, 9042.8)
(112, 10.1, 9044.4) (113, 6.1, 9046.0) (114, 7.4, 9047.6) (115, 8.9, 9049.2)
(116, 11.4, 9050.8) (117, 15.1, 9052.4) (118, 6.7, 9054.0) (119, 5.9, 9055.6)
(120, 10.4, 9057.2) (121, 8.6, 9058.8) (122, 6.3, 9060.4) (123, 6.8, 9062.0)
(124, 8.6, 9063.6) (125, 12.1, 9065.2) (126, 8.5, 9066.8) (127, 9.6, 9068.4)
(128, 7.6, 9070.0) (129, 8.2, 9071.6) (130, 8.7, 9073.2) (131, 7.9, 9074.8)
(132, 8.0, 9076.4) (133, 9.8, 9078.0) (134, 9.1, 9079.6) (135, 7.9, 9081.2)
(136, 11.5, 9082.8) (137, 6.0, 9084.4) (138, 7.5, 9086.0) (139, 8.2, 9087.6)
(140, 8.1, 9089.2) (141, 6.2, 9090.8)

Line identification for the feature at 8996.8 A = H-alpha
